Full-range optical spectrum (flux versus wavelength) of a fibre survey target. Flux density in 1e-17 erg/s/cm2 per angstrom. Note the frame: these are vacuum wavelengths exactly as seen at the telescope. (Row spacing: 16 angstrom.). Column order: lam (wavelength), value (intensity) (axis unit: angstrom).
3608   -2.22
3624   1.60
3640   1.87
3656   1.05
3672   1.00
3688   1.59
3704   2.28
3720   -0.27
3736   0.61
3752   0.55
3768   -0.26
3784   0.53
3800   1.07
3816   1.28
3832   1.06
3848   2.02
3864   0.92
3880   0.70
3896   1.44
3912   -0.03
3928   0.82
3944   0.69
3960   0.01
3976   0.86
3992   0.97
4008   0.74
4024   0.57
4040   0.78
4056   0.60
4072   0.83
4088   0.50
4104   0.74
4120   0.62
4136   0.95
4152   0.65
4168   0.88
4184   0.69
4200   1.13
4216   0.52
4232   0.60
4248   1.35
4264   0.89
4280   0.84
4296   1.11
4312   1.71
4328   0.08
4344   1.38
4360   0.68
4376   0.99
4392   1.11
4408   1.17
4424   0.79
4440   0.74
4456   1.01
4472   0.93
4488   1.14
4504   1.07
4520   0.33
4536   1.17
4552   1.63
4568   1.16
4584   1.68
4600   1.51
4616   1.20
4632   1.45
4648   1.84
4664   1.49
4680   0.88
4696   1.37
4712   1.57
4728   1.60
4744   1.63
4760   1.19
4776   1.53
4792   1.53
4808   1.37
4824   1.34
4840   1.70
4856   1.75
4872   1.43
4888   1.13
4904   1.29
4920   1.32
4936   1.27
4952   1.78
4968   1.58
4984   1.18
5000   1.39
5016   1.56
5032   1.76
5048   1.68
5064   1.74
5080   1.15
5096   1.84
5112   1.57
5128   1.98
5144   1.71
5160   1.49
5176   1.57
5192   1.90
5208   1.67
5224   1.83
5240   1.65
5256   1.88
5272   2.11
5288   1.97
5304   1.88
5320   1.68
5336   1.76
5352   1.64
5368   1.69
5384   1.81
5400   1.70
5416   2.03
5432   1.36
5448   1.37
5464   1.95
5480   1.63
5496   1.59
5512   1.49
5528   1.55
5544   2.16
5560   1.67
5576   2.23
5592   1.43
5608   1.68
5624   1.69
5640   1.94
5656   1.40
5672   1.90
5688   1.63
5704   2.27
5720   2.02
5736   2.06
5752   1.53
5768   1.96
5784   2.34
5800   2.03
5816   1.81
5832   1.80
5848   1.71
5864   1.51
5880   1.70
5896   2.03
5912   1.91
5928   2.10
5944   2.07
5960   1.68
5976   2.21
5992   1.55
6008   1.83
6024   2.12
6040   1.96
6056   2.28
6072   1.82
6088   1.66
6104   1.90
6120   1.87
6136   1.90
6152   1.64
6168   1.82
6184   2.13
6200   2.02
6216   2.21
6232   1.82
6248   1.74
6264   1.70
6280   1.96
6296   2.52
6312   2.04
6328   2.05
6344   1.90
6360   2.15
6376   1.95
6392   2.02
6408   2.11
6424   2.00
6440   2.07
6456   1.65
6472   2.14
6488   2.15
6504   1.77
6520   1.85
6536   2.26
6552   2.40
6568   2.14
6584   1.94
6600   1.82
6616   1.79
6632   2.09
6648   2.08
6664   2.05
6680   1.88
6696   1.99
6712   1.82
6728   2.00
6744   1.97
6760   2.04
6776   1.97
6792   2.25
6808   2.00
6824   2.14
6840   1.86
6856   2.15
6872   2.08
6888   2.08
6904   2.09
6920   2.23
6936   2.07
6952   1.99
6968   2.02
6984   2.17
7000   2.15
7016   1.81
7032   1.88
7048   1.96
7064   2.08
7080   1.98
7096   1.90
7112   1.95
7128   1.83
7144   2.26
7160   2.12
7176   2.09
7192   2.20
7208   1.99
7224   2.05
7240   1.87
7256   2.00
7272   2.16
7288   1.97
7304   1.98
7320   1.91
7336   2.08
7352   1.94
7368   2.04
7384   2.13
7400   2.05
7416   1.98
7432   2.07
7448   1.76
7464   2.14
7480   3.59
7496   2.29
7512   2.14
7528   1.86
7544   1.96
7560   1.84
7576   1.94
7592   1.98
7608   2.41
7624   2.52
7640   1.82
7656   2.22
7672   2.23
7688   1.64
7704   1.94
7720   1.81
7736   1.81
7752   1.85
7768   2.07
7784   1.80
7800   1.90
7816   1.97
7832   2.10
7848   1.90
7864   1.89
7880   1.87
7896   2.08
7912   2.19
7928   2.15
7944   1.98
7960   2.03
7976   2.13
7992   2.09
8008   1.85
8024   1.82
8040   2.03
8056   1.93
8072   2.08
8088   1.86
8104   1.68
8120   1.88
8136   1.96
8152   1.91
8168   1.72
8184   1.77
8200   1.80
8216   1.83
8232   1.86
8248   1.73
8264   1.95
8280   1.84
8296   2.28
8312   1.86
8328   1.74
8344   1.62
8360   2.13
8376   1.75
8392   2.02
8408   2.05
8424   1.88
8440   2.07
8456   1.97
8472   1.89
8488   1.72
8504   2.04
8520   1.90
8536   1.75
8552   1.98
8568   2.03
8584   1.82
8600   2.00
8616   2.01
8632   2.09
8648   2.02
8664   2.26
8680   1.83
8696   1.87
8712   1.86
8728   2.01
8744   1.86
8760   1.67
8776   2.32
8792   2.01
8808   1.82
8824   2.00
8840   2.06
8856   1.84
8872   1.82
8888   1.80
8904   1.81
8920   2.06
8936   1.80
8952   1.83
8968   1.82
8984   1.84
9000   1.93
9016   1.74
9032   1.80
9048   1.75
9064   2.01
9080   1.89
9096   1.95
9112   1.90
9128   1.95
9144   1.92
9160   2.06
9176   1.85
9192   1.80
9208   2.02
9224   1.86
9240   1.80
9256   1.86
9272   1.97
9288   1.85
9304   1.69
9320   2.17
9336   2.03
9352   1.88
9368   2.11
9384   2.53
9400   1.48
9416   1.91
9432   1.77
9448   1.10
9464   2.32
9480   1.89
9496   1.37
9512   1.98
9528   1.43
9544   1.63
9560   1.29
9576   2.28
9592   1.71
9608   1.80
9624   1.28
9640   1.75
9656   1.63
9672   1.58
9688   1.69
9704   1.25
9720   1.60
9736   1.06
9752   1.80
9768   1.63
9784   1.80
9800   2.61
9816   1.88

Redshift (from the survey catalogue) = 0.139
